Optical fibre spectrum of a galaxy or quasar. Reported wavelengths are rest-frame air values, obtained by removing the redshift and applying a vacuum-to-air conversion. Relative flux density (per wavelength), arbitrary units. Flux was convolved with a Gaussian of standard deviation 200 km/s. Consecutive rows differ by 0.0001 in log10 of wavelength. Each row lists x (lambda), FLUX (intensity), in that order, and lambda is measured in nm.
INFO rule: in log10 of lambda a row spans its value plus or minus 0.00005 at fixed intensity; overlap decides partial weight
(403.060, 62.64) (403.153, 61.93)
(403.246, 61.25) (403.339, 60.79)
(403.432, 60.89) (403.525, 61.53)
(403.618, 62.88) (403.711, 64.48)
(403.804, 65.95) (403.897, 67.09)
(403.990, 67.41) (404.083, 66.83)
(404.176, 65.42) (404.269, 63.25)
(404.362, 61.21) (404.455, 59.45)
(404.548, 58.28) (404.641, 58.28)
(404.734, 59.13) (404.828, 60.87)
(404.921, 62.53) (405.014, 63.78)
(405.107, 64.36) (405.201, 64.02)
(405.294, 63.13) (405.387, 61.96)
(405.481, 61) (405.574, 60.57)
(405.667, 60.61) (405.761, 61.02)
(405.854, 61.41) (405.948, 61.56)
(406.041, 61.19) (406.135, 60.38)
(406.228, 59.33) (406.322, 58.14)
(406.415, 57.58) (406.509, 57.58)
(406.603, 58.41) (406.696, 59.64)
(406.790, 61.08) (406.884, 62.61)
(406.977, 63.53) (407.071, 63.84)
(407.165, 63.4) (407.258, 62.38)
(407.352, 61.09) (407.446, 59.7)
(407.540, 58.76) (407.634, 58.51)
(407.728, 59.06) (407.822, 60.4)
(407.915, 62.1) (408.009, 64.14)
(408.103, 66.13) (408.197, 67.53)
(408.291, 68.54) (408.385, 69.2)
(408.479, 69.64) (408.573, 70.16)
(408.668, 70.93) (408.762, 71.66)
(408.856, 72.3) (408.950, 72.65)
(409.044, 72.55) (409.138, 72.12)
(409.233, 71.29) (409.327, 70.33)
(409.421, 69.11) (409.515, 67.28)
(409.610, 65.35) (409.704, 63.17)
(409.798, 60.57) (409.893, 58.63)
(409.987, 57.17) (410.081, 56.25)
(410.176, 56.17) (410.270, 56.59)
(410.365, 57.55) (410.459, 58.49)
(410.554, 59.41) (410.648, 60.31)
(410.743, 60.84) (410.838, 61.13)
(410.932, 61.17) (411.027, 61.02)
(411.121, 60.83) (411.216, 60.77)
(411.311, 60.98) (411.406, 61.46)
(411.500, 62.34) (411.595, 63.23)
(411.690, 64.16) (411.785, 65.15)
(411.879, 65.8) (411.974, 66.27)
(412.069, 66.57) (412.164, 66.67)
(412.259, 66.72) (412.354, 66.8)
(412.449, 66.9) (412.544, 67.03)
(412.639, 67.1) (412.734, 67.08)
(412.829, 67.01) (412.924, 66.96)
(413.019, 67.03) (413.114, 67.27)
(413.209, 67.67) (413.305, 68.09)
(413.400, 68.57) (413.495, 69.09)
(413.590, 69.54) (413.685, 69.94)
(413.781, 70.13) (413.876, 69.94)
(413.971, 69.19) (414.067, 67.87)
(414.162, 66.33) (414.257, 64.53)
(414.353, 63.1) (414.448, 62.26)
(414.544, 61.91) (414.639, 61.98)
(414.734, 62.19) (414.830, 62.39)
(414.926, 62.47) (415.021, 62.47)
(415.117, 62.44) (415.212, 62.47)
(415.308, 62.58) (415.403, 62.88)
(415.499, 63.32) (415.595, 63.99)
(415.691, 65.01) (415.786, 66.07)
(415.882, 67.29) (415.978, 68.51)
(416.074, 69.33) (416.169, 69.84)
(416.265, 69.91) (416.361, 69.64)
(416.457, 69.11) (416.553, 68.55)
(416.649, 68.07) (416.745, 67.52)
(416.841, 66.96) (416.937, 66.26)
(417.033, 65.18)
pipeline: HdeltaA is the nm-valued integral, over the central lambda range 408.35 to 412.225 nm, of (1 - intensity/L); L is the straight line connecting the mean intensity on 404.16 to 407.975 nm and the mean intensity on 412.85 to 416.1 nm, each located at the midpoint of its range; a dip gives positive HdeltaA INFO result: -0.06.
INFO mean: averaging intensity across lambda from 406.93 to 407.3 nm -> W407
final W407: 63.5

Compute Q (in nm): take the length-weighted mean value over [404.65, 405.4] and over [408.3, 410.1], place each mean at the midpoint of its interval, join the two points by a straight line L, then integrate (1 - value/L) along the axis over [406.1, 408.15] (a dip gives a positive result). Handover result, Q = 0.13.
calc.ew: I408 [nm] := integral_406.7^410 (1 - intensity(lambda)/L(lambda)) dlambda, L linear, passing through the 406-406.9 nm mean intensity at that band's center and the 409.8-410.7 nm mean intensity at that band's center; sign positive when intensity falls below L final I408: -0.375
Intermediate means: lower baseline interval 59.4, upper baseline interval 58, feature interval 65.4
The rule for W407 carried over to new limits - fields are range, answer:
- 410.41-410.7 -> 59.4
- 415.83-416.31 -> 68.9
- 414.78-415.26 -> 62.4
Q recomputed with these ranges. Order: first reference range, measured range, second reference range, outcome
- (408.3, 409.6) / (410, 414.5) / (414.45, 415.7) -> 0.118 nm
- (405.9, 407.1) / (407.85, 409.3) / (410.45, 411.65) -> -0.207 nm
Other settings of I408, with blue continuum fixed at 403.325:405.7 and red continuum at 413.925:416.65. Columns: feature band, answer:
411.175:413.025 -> -0.02 nm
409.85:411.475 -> 0.12 nm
